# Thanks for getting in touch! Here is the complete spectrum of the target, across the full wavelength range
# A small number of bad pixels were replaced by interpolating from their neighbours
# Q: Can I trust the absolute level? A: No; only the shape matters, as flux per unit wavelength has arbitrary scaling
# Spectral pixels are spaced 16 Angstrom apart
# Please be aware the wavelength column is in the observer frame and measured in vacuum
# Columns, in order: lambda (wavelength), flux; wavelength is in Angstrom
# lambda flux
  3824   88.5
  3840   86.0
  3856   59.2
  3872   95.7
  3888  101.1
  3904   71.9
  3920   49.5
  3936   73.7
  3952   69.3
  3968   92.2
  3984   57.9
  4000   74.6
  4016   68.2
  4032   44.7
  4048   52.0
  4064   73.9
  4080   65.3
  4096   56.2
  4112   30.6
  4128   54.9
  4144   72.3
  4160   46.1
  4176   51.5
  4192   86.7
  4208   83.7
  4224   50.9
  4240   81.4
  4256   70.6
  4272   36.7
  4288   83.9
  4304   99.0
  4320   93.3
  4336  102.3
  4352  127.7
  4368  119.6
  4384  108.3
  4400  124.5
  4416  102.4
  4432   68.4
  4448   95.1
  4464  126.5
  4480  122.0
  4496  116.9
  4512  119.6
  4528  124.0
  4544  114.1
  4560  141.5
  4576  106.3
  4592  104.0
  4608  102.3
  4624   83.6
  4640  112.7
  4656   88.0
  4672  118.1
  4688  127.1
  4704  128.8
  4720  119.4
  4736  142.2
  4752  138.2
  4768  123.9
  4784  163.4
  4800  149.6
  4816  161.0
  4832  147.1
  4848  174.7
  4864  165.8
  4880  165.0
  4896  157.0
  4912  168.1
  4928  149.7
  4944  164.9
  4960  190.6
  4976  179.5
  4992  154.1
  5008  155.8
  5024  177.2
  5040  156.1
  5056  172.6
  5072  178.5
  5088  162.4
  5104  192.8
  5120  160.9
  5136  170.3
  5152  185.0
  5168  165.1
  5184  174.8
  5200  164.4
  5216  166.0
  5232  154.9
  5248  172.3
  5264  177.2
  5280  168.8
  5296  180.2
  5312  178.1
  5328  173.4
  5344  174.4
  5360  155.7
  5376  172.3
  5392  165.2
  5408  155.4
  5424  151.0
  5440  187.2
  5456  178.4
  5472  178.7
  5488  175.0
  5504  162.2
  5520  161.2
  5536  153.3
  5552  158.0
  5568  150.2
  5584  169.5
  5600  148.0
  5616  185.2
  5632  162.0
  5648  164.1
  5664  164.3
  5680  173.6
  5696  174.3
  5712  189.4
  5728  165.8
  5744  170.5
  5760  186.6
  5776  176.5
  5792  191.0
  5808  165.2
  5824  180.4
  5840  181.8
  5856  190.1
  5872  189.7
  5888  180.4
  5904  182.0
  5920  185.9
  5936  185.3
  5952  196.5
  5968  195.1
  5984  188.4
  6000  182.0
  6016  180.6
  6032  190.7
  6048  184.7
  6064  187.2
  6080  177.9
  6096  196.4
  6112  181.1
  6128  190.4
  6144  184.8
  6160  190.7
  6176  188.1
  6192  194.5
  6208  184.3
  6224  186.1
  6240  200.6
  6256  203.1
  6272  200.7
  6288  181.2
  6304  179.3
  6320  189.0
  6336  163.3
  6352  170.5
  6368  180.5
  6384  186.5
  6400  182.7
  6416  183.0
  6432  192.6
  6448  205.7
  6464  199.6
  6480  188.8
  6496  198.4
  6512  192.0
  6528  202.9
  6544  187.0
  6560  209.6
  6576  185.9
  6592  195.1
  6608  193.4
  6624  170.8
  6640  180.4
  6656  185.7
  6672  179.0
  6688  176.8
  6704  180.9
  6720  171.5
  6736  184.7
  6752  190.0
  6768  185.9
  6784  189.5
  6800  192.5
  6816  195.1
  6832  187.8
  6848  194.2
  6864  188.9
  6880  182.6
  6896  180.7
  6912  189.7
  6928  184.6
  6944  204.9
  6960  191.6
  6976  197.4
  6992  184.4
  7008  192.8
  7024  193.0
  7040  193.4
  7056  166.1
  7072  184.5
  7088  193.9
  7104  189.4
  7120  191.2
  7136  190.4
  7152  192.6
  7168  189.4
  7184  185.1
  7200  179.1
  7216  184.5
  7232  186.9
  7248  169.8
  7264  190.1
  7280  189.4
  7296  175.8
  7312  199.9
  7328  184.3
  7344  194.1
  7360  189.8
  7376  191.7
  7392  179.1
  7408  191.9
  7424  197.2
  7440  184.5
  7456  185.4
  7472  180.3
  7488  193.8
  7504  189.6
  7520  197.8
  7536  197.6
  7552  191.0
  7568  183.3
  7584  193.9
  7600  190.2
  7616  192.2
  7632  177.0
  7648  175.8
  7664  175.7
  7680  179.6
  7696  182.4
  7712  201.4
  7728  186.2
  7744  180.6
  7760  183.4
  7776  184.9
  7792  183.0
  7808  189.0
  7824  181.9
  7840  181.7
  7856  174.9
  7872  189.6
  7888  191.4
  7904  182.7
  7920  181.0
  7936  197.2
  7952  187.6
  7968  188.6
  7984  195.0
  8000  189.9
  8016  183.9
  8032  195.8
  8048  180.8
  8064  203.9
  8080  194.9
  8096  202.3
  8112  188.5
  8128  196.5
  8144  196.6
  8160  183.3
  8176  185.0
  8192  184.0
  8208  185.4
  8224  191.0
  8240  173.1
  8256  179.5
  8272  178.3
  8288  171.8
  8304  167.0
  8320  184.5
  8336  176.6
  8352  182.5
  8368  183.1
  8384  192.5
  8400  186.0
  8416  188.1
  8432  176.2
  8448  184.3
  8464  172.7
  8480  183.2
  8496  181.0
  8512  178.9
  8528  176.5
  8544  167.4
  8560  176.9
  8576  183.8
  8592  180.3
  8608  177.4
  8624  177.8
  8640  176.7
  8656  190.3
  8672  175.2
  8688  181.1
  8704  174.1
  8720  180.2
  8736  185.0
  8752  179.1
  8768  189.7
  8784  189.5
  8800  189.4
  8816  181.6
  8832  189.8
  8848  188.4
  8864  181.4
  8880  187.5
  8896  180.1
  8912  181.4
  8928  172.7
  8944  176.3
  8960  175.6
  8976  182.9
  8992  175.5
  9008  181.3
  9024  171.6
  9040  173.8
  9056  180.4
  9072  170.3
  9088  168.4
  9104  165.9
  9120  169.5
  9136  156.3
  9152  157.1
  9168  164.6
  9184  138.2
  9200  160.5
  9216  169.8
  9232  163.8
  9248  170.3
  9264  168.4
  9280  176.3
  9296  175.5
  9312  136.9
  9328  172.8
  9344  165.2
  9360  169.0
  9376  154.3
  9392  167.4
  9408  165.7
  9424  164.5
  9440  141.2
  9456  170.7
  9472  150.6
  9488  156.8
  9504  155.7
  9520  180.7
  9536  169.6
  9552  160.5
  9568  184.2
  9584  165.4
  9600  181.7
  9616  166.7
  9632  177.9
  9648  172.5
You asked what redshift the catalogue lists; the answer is 0.075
